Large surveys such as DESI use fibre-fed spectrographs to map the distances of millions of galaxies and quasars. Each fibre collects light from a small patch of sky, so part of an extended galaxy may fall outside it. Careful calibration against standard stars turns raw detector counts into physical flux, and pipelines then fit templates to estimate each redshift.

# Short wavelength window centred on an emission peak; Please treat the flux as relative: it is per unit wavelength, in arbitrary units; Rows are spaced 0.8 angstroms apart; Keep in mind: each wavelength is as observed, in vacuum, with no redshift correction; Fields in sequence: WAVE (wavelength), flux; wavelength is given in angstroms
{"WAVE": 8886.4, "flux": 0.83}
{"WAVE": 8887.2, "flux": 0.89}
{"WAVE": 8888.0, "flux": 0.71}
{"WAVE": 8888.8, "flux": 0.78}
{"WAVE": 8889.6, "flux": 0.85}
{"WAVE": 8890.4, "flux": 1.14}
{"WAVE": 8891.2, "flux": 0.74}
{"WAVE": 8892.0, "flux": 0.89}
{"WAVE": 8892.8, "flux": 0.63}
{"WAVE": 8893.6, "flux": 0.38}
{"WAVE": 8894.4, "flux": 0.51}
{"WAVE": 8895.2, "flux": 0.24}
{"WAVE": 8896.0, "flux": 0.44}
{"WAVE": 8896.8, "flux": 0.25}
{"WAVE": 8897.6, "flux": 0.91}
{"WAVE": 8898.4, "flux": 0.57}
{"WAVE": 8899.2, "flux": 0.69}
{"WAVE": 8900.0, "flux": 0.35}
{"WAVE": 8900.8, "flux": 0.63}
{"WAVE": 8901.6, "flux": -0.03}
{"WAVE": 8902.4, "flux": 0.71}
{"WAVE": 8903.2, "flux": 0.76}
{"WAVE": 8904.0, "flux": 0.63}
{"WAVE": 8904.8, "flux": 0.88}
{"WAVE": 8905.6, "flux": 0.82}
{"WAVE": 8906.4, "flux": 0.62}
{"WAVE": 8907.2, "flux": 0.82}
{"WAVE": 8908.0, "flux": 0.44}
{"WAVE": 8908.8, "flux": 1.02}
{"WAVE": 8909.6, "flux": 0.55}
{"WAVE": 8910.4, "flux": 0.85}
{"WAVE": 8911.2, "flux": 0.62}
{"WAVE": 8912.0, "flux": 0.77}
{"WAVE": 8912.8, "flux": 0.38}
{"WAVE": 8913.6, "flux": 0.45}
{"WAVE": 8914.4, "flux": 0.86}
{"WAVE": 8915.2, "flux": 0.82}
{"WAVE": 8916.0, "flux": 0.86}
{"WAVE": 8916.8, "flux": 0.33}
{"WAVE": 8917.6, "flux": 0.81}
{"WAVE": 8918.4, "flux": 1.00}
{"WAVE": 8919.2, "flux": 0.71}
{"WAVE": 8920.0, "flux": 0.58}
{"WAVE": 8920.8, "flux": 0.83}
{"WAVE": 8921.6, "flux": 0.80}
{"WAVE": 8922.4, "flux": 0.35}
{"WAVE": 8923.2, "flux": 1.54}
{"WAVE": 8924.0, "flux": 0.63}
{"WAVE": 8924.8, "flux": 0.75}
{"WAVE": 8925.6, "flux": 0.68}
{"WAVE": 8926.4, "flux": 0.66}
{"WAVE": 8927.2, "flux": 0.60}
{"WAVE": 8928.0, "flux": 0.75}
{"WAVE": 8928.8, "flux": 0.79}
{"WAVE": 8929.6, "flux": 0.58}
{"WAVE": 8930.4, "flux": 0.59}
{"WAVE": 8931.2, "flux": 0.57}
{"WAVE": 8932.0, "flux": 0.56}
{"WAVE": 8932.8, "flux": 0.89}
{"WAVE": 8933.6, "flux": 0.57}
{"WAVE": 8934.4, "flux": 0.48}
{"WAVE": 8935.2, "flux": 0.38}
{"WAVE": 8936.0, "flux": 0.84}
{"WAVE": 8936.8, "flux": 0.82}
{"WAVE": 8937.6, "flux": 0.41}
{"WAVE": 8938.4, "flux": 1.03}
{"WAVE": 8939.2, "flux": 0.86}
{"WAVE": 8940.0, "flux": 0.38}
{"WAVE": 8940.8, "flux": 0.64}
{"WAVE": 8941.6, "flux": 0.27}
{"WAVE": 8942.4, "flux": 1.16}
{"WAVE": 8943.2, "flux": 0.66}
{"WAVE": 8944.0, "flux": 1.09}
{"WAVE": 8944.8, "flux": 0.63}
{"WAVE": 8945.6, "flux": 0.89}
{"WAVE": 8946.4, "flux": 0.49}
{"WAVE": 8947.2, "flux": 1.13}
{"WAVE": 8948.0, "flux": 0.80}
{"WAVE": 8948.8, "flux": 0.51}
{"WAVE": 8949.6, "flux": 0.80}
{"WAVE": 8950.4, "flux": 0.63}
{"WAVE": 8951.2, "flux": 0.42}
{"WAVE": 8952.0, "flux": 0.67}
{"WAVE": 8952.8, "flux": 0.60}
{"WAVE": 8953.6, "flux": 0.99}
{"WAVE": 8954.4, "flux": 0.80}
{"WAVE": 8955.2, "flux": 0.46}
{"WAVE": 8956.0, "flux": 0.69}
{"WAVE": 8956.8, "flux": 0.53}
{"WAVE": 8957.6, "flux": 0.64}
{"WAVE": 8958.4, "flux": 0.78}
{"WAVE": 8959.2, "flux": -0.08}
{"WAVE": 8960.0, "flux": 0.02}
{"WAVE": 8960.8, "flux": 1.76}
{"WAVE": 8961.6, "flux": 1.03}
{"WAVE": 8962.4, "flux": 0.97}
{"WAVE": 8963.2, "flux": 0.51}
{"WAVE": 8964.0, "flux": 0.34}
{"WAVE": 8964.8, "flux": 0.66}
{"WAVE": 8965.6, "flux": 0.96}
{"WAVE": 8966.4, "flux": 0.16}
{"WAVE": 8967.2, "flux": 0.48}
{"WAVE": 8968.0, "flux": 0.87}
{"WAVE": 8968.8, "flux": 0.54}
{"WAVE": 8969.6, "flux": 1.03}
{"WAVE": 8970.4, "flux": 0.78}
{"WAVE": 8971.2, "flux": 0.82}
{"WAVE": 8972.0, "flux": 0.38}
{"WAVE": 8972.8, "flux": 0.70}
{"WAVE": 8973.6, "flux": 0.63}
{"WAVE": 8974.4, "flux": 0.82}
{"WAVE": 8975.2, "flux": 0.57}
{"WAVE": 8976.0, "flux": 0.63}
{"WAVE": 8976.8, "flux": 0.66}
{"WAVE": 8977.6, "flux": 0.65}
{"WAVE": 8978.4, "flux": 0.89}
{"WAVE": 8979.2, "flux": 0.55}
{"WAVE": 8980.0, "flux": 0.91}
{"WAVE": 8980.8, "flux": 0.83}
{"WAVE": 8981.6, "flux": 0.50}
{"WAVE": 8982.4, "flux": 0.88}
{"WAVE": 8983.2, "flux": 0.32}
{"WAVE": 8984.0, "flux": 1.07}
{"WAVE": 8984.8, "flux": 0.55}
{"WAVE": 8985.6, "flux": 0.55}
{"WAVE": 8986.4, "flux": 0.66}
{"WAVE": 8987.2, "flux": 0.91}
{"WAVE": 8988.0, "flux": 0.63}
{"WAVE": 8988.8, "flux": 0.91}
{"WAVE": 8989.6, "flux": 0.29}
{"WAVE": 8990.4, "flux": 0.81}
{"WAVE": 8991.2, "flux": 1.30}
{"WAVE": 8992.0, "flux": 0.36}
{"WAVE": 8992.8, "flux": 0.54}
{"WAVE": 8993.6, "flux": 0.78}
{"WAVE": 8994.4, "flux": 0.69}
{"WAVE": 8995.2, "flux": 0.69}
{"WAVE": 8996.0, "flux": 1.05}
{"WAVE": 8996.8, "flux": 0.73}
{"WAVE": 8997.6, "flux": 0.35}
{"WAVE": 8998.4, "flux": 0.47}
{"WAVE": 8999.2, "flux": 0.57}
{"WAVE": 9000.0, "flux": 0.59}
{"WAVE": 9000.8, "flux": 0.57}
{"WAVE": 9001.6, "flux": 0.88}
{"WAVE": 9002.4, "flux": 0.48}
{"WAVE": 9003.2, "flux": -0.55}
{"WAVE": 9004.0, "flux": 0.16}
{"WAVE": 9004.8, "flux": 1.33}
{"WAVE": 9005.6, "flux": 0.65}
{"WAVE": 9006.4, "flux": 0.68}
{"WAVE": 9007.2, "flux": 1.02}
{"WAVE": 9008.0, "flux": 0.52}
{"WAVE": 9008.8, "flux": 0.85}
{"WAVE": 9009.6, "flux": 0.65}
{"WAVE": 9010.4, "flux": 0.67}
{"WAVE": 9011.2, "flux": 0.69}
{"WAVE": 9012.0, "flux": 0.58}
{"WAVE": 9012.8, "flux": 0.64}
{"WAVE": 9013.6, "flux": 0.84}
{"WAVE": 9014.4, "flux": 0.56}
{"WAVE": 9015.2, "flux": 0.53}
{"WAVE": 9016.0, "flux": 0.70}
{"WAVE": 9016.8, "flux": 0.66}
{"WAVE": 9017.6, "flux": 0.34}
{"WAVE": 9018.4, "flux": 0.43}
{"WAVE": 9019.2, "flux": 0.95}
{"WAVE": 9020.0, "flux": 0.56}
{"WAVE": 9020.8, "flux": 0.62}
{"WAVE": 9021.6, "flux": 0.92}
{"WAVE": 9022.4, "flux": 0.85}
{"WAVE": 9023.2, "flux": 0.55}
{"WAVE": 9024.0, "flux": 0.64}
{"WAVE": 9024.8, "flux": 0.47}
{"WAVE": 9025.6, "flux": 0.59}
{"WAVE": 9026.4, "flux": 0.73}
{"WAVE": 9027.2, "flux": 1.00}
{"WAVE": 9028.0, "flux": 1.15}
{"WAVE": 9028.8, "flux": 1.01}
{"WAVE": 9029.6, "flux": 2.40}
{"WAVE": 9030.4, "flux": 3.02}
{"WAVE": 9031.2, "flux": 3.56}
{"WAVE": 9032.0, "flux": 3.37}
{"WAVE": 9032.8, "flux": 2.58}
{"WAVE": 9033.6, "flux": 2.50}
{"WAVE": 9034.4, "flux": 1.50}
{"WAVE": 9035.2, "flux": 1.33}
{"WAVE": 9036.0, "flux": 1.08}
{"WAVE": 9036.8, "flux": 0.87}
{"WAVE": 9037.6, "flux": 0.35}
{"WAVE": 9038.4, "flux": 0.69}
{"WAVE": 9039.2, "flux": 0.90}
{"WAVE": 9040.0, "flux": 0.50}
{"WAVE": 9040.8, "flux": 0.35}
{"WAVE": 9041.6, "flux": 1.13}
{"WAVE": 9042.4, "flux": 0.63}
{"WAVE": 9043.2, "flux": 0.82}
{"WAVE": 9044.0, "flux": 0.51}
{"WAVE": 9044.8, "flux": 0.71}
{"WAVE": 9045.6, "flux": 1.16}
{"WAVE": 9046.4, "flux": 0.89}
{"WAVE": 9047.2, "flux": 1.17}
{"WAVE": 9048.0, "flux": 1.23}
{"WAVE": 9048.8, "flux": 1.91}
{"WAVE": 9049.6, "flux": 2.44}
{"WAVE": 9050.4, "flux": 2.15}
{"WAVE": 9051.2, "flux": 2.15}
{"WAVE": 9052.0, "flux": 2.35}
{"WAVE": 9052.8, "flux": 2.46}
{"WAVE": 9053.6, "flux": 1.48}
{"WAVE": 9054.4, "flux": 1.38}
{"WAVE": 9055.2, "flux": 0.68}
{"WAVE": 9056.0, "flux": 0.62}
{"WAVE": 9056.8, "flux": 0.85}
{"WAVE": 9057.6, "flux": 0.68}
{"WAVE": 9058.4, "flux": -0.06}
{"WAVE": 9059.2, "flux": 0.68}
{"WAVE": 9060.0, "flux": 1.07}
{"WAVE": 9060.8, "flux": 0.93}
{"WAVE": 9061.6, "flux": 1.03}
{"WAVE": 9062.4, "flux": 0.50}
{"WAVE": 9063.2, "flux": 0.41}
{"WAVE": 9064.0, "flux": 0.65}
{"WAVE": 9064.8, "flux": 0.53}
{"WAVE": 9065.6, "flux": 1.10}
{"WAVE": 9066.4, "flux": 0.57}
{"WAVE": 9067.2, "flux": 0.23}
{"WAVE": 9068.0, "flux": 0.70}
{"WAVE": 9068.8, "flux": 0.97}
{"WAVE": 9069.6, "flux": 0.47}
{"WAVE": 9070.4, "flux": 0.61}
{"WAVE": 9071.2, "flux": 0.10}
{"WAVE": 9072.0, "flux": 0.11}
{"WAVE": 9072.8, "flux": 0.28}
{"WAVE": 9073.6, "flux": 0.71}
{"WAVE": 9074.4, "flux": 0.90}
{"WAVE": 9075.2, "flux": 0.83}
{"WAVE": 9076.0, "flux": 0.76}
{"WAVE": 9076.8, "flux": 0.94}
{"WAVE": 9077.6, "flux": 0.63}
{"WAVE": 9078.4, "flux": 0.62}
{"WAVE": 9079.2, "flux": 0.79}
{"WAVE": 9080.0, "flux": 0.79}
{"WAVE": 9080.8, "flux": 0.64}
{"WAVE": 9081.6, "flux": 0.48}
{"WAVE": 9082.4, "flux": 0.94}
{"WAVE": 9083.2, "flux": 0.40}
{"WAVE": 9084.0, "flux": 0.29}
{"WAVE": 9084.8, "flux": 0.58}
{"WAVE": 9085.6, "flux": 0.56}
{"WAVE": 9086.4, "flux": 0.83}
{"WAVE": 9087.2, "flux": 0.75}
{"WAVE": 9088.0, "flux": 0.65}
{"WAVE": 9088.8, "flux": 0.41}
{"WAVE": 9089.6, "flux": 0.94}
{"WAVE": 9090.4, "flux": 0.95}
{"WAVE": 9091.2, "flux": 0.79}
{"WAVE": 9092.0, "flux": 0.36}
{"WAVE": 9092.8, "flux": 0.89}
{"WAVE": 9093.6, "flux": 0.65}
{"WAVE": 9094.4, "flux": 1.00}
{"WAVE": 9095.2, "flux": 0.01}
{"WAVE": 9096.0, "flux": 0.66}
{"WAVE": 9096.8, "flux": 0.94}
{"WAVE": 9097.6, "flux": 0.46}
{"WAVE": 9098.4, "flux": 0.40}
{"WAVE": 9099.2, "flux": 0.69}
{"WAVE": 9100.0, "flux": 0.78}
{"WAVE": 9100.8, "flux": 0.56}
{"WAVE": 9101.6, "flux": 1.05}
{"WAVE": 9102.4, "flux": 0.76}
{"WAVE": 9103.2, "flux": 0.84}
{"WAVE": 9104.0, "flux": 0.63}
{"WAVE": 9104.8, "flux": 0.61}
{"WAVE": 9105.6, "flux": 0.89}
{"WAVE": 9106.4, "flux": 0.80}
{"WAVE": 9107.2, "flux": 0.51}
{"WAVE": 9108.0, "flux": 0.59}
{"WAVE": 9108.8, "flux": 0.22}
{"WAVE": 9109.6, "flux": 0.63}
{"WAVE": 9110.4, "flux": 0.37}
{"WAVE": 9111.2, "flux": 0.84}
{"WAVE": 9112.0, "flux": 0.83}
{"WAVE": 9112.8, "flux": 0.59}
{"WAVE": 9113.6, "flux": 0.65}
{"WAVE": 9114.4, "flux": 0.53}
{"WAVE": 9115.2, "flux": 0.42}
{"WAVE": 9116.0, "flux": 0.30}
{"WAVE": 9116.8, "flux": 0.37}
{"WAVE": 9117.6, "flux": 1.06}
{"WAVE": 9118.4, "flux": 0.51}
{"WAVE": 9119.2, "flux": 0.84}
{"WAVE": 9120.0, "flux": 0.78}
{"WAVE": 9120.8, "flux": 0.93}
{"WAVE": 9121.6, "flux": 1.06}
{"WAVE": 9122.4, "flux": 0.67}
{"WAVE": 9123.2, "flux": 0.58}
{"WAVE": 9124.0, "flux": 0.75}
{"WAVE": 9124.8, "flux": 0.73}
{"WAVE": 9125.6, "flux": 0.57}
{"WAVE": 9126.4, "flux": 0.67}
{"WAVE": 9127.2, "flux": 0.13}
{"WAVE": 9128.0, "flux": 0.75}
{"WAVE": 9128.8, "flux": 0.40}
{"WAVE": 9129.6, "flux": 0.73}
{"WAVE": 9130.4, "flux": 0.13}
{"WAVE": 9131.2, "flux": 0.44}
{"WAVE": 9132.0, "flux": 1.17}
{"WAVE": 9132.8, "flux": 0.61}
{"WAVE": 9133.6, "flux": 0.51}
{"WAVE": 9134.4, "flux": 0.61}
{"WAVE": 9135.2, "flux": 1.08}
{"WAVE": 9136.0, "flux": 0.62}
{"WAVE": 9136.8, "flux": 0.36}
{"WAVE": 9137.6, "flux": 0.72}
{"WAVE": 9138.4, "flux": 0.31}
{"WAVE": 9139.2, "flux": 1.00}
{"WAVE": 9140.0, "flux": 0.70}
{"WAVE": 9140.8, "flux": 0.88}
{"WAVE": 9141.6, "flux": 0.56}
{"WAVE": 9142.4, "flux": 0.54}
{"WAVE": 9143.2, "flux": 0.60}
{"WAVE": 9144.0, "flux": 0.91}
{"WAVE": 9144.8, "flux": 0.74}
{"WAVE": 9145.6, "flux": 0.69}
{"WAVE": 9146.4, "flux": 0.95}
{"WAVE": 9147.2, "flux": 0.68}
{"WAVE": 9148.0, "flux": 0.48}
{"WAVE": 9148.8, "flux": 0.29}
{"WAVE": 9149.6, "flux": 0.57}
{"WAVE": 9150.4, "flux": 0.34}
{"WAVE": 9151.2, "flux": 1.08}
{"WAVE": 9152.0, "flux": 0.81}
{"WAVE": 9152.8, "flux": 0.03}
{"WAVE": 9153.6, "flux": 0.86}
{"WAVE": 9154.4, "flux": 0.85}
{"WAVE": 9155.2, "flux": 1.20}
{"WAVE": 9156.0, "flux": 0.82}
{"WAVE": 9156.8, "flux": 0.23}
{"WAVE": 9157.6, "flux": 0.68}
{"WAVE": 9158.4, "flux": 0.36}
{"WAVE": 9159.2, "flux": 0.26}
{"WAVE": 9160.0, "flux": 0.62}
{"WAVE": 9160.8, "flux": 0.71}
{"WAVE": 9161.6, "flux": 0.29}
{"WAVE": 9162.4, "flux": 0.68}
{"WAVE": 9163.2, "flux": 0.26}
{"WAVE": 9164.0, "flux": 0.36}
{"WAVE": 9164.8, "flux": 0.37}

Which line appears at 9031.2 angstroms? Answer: [S II] 6716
